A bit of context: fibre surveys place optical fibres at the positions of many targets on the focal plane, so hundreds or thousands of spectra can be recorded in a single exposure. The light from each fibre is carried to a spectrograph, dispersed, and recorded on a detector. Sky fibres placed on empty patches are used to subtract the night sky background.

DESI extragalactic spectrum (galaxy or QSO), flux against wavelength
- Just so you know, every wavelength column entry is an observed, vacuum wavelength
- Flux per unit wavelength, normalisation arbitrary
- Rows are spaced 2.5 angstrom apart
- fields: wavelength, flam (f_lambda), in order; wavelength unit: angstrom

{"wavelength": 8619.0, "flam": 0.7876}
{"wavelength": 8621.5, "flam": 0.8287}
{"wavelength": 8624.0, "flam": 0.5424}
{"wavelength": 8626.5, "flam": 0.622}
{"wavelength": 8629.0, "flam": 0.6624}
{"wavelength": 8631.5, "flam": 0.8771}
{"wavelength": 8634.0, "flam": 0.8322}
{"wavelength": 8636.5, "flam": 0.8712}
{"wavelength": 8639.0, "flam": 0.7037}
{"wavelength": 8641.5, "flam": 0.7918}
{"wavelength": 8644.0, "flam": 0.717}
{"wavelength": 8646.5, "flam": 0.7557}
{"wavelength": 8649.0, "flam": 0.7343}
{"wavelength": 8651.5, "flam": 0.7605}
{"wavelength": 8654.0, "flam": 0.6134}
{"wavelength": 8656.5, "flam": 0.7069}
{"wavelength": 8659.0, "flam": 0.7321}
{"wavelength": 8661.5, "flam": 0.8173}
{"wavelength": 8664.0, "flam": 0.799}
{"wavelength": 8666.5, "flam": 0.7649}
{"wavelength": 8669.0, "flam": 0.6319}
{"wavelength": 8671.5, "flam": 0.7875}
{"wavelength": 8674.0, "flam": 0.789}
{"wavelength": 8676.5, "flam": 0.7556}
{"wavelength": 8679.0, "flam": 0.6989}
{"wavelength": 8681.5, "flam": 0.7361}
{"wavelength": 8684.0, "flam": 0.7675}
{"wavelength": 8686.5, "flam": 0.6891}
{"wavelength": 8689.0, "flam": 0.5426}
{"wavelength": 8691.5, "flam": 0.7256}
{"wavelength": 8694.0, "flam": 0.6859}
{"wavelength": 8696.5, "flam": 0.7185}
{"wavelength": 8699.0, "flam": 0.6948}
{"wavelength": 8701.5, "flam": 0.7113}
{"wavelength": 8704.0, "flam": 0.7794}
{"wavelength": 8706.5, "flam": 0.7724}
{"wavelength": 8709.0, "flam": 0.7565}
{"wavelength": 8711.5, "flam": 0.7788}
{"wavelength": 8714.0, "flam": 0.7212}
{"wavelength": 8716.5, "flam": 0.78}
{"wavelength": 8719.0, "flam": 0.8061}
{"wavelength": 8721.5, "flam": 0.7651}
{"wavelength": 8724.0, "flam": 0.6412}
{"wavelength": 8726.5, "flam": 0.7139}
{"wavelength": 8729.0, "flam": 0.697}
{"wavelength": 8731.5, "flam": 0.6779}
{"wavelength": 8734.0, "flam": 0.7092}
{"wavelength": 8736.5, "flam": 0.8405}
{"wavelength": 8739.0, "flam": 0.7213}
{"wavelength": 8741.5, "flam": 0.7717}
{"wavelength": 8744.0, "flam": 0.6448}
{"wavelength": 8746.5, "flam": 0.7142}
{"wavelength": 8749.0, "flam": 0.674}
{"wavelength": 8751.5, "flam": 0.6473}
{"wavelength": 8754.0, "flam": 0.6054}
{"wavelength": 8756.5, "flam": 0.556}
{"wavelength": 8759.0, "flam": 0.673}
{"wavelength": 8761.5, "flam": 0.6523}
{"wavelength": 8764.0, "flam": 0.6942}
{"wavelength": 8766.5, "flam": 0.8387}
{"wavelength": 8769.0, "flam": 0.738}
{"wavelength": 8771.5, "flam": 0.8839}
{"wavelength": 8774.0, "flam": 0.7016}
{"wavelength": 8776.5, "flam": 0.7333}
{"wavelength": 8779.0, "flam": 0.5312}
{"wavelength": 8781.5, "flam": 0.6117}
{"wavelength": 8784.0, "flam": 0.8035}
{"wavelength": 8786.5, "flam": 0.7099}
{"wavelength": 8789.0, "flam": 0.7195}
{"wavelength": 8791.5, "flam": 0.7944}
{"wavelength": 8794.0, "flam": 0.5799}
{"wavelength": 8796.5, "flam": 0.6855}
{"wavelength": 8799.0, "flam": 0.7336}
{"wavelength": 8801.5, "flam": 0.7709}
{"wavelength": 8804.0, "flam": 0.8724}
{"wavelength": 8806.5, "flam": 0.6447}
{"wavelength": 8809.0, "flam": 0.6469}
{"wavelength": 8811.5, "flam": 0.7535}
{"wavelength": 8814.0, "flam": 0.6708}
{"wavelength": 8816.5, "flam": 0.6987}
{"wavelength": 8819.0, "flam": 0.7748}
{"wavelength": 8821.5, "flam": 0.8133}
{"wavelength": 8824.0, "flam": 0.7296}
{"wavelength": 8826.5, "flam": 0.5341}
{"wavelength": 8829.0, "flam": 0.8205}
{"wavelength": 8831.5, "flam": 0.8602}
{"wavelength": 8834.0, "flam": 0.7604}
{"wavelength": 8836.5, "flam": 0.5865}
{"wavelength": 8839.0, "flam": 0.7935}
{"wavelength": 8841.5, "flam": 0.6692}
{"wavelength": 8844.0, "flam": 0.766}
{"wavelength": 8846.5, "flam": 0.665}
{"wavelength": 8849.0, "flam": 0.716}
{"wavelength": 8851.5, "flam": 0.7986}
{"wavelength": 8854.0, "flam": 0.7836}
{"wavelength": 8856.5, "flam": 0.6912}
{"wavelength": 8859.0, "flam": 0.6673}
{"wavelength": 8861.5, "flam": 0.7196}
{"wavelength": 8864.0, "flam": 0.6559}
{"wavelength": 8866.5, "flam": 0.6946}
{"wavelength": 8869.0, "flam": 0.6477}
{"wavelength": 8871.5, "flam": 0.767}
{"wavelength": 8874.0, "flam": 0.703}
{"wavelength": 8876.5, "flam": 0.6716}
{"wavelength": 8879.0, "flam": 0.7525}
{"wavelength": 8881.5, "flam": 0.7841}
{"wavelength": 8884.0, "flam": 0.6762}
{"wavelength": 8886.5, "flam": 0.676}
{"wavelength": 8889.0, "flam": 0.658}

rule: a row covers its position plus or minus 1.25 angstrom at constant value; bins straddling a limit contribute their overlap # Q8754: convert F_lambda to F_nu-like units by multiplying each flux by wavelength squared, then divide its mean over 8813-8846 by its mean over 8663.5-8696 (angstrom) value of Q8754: 1.0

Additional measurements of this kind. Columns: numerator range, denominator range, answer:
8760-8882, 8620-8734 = 1.02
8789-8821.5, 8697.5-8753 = 1.01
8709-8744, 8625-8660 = 1.02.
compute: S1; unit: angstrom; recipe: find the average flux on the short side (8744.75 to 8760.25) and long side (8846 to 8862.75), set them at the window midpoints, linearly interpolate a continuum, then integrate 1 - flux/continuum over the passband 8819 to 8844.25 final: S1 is -1.0 angstrom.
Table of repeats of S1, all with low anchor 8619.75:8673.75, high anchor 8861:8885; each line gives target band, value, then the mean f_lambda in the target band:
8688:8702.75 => 1.05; 0.682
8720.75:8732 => 0.50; 0.697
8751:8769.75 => 1.28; 0.675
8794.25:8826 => -0.29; 0.723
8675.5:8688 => 0.19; 0.725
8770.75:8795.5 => 0.61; 0.703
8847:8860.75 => -0.33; 0.727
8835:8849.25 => 0.25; 0.699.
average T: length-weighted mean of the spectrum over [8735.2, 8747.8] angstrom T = 0.738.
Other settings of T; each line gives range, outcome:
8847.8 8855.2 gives 0.766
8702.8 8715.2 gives 0.762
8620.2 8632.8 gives 0.707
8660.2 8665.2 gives 0.807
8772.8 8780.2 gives 0.656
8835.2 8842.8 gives 0.684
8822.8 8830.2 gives 0.694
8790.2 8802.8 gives 0.714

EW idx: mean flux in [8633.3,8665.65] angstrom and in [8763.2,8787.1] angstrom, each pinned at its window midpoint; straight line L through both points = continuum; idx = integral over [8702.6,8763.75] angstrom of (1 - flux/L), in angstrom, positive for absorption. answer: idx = 2.0 angstrom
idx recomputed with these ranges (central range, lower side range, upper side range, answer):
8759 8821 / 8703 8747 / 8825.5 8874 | 0.7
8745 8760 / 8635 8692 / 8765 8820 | 1.7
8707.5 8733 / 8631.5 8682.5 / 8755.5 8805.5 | 0.0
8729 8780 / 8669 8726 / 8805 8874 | 1.6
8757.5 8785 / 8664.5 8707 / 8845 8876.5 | 0.1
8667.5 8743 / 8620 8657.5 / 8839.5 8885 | 0.0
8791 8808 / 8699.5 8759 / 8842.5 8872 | -0.2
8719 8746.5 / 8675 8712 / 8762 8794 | 0.0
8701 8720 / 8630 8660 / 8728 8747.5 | -0.8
